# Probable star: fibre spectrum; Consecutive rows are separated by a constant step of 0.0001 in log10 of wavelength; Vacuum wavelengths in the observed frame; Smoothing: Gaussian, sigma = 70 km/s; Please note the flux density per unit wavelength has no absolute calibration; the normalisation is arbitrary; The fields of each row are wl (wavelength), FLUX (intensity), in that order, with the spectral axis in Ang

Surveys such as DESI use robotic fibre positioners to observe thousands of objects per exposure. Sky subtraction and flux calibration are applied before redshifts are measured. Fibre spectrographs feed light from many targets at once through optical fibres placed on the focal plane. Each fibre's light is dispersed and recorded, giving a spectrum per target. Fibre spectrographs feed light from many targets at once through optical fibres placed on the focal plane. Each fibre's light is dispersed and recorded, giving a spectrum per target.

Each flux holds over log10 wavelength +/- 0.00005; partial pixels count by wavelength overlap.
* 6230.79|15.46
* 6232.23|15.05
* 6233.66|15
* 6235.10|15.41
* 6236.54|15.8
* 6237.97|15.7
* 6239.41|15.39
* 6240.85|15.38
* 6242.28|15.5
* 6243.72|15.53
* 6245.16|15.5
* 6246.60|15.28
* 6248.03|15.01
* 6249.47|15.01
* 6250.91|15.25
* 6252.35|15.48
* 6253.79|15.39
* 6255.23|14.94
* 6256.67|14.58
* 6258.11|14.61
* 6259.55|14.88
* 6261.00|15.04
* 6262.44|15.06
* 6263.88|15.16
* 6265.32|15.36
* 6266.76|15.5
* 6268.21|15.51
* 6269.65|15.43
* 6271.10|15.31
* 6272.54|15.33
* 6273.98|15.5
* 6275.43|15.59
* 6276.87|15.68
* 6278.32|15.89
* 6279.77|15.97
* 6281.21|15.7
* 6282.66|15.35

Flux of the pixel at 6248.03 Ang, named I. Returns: 15.01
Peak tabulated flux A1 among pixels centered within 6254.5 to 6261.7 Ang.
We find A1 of 15.04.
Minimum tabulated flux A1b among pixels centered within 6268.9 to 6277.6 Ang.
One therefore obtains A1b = 15.31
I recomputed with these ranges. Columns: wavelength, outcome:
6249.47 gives 15.01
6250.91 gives 15.25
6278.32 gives 15.89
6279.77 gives 15.97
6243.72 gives 15.53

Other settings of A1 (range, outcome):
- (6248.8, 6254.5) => 15.48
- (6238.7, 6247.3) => 15.53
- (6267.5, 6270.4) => 15.51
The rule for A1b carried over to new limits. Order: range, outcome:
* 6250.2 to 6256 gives 14.94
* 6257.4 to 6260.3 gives 14.61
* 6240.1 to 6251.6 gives 15.01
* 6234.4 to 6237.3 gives 15.41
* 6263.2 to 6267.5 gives 15.16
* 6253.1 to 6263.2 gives 14.58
